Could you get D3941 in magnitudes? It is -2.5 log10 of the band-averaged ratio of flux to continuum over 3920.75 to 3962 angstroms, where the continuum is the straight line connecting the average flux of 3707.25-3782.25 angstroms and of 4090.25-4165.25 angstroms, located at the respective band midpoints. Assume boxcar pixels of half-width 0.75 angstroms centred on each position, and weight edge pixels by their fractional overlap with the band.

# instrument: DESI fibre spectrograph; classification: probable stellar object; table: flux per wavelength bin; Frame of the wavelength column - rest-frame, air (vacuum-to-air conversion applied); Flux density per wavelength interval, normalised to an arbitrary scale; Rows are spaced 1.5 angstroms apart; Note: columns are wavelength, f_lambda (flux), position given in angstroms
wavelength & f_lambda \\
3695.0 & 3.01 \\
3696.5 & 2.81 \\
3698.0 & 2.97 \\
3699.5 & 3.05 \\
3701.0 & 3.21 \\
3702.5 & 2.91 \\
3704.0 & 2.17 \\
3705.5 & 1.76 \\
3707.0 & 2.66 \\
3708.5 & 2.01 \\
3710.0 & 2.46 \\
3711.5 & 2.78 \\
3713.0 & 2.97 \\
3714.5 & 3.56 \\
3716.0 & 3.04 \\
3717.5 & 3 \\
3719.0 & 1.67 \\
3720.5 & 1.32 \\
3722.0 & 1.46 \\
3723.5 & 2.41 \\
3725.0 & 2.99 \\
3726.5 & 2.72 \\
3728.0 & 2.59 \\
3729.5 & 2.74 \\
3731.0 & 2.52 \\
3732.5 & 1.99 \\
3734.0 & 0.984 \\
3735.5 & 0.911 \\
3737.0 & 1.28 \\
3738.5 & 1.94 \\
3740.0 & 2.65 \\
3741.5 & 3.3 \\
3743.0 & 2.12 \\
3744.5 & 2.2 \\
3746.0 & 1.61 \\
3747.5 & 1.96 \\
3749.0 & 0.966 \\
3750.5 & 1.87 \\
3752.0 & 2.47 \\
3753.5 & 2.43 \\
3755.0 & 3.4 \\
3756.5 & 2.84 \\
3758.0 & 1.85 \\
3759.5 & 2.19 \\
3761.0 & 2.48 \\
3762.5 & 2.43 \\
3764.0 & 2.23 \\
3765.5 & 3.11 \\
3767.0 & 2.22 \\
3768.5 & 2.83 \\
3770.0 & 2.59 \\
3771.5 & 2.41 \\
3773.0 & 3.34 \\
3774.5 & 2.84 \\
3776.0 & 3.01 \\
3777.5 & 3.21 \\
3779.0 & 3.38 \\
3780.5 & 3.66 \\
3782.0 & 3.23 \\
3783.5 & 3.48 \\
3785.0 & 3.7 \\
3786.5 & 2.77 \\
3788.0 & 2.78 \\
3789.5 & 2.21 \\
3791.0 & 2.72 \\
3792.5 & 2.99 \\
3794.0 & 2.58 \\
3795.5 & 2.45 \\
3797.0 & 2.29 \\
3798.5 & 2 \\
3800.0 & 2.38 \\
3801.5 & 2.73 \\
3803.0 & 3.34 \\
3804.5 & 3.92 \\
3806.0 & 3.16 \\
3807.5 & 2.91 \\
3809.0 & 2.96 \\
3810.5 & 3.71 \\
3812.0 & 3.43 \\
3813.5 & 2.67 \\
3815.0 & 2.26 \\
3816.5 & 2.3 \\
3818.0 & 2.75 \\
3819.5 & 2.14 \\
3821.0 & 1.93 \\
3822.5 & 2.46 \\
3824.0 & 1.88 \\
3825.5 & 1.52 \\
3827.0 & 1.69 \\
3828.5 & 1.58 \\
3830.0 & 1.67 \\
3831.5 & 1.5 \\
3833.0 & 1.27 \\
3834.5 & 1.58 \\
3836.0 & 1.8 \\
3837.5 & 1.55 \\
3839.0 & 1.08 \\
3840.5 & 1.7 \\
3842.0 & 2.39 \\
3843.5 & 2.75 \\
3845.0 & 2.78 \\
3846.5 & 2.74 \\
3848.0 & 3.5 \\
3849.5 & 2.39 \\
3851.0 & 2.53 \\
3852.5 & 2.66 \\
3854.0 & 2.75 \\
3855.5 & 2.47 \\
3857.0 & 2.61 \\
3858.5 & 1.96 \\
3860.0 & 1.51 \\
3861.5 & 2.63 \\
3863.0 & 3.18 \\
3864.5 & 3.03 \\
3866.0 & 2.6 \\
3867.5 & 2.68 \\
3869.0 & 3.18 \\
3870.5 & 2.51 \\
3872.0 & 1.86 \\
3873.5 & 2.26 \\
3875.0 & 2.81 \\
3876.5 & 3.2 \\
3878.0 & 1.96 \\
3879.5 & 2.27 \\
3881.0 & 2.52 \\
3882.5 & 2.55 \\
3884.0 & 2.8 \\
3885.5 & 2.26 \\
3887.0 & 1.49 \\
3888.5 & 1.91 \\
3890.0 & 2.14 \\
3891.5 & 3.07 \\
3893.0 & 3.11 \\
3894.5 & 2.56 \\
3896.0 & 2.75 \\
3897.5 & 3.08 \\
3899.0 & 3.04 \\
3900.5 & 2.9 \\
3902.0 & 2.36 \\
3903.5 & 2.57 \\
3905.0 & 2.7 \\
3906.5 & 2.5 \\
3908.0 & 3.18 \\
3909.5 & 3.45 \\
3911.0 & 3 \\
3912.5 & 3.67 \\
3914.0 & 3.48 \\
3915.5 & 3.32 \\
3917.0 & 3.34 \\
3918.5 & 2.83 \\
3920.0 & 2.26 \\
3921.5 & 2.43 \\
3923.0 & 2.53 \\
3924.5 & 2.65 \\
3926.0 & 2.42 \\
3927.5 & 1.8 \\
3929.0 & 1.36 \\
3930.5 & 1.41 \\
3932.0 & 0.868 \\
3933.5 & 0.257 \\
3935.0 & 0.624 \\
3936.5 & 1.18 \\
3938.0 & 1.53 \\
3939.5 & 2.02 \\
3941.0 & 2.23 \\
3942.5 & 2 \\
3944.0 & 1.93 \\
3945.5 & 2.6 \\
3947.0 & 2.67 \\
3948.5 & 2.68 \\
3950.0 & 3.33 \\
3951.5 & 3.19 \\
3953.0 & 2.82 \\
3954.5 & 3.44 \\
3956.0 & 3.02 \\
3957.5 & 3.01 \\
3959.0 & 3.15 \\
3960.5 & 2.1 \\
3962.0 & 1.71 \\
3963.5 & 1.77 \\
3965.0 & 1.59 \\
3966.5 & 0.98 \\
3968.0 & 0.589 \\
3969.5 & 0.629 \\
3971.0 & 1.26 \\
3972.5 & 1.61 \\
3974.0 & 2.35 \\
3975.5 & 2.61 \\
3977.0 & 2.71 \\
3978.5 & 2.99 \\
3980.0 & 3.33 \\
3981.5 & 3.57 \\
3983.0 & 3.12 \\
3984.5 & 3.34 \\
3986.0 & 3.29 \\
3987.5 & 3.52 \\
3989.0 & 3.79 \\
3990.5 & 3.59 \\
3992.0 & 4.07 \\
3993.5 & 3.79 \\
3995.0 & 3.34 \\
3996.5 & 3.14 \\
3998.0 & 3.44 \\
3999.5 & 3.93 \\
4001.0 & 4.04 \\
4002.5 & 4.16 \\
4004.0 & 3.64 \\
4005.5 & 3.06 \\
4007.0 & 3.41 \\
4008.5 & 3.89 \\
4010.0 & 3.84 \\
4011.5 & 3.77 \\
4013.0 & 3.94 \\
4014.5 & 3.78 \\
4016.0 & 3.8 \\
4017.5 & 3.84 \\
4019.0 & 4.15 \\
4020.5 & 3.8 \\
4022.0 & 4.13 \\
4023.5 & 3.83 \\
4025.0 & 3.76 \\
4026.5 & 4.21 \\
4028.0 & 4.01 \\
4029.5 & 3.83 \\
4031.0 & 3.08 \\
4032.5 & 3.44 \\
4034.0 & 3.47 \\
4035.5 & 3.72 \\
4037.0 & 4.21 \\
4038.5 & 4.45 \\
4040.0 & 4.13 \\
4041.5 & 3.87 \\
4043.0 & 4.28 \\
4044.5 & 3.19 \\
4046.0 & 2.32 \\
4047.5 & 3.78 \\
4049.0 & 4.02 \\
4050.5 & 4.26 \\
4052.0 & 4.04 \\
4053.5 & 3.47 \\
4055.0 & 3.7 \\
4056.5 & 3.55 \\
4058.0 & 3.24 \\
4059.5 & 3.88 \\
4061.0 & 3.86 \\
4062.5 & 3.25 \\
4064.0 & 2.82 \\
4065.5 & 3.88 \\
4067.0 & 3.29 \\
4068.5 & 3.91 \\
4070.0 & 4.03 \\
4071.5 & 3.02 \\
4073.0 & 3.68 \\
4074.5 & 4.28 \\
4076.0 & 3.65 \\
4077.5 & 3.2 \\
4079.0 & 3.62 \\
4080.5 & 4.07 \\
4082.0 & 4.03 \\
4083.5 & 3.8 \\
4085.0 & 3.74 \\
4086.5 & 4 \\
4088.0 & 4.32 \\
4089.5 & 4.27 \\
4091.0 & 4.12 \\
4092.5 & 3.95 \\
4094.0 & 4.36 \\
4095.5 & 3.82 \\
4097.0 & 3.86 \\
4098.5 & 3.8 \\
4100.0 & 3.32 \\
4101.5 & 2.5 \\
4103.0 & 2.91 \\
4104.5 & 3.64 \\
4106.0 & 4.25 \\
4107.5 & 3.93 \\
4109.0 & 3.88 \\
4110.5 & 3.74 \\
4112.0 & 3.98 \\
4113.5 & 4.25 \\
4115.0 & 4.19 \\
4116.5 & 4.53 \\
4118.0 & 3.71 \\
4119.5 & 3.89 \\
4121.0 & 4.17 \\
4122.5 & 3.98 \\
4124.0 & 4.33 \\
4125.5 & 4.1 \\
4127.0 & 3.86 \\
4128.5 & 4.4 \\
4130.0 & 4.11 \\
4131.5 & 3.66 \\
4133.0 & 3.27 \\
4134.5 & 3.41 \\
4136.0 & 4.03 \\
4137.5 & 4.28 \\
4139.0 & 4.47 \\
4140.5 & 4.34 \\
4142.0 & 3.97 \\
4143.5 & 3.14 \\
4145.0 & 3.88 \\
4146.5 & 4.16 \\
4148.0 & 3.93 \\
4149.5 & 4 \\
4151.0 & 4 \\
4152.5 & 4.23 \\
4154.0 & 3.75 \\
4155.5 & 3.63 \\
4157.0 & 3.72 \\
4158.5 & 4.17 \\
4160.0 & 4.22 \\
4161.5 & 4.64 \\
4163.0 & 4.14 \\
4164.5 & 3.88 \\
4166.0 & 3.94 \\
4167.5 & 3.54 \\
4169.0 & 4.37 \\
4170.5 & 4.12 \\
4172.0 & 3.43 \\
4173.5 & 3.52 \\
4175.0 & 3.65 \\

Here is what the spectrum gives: 0.418 mag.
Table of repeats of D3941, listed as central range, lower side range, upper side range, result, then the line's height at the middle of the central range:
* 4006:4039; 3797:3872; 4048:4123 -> -0.113 mag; 3.45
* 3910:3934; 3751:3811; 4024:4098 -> 0.350 mag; 3.3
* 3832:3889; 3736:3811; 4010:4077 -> 0.263 mag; 3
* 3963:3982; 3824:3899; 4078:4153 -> 0.466 mag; 3.03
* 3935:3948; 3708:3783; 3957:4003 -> 0.364 mag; 2.73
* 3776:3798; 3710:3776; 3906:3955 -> -0.239 mag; 2.37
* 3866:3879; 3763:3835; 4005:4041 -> 0.180 mag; 3.02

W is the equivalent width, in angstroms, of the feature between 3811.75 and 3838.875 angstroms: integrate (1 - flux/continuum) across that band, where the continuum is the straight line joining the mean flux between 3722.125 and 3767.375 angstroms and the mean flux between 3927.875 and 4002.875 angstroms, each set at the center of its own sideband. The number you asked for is 4.42 angstroms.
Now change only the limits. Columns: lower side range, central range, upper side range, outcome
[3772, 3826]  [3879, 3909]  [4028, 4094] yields 5.3 angstroms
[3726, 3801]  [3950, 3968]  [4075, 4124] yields 4.9 angstroms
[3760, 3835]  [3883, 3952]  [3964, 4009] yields 9.8 angstroms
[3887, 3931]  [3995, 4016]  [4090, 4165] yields -3.0 angstroms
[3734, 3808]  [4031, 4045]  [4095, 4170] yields -1.0 angstroms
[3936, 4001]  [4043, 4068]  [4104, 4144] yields -1.2 angstroms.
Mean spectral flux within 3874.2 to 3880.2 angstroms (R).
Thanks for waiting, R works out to 2.56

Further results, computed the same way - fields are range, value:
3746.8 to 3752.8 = 1.82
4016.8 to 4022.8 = 3.98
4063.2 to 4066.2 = 3.34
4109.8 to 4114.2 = 3.99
